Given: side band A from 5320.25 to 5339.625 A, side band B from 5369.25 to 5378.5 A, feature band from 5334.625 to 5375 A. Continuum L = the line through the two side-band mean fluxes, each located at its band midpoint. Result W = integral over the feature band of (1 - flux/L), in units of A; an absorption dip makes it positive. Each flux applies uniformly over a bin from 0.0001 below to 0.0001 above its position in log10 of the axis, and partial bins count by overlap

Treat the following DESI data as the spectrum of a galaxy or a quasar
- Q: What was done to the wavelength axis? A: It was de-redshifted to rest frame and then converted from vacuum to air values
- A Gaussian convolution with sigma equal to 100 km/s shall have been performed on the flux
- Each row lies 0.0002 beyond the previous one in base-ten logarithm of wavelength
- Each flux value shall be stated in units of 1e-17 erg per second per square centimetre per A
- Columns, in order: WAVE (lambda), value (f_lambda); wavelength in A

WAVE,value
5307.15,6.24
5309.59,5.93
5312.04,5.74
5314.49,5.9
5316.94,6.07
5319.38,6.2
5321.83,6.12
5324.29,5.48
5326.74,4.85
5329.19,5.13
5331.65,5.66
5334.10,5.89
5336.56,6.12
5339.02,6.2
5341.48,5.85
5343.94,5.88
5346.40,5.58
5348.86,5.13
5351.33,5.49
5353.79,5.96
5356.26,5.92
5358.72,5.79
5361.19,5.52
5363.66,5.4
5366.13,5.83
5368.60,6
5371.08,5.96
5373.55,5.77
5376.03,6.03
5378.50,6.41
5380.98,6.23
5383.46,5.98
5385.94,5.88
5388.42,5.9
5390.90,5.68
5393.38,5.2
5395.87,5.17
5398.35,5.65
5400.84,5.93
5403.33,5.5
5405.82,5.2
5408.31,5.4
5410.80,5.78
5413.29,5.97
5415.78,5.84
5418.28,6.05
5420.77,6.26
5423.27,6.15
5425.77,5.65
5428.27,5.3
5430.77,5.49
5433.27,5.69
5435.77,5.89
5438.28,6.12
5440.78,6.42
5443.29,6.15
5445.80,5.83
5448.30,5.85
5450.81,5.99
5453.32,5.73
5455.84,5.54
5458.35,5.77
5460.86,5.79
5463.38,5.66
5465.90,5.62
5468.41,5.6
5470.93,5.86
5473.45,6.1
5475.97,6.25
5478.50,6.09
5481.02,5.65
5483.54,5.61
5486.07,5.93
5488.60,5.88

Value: 0.5 A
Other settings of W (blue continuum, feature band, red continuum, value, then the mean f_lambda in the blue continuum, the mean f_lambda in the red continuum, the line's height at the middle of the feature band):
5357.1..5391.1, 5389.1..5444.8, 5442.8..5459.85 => 1.0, 5.89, 5.82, 5.85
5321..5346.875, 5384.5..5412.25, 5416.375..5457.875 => 1.1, 5.7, 5.88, 5.81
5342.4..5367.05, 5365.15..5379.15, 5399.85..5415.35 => -0.8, 5.65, 5.64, 5.65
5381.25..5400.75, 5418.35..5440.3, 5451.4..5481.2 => -0.4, 5.68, 5.81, 5.75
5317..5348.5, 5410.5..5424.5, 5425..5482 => -0.5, 5.74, 5.83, 5.8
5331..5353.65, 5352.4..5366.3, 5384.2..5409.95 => -0.1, 5.77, 5.56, 5.7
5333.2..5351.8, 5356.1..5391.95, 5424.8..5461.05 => -0.6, 5.77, 5.82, 5.79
